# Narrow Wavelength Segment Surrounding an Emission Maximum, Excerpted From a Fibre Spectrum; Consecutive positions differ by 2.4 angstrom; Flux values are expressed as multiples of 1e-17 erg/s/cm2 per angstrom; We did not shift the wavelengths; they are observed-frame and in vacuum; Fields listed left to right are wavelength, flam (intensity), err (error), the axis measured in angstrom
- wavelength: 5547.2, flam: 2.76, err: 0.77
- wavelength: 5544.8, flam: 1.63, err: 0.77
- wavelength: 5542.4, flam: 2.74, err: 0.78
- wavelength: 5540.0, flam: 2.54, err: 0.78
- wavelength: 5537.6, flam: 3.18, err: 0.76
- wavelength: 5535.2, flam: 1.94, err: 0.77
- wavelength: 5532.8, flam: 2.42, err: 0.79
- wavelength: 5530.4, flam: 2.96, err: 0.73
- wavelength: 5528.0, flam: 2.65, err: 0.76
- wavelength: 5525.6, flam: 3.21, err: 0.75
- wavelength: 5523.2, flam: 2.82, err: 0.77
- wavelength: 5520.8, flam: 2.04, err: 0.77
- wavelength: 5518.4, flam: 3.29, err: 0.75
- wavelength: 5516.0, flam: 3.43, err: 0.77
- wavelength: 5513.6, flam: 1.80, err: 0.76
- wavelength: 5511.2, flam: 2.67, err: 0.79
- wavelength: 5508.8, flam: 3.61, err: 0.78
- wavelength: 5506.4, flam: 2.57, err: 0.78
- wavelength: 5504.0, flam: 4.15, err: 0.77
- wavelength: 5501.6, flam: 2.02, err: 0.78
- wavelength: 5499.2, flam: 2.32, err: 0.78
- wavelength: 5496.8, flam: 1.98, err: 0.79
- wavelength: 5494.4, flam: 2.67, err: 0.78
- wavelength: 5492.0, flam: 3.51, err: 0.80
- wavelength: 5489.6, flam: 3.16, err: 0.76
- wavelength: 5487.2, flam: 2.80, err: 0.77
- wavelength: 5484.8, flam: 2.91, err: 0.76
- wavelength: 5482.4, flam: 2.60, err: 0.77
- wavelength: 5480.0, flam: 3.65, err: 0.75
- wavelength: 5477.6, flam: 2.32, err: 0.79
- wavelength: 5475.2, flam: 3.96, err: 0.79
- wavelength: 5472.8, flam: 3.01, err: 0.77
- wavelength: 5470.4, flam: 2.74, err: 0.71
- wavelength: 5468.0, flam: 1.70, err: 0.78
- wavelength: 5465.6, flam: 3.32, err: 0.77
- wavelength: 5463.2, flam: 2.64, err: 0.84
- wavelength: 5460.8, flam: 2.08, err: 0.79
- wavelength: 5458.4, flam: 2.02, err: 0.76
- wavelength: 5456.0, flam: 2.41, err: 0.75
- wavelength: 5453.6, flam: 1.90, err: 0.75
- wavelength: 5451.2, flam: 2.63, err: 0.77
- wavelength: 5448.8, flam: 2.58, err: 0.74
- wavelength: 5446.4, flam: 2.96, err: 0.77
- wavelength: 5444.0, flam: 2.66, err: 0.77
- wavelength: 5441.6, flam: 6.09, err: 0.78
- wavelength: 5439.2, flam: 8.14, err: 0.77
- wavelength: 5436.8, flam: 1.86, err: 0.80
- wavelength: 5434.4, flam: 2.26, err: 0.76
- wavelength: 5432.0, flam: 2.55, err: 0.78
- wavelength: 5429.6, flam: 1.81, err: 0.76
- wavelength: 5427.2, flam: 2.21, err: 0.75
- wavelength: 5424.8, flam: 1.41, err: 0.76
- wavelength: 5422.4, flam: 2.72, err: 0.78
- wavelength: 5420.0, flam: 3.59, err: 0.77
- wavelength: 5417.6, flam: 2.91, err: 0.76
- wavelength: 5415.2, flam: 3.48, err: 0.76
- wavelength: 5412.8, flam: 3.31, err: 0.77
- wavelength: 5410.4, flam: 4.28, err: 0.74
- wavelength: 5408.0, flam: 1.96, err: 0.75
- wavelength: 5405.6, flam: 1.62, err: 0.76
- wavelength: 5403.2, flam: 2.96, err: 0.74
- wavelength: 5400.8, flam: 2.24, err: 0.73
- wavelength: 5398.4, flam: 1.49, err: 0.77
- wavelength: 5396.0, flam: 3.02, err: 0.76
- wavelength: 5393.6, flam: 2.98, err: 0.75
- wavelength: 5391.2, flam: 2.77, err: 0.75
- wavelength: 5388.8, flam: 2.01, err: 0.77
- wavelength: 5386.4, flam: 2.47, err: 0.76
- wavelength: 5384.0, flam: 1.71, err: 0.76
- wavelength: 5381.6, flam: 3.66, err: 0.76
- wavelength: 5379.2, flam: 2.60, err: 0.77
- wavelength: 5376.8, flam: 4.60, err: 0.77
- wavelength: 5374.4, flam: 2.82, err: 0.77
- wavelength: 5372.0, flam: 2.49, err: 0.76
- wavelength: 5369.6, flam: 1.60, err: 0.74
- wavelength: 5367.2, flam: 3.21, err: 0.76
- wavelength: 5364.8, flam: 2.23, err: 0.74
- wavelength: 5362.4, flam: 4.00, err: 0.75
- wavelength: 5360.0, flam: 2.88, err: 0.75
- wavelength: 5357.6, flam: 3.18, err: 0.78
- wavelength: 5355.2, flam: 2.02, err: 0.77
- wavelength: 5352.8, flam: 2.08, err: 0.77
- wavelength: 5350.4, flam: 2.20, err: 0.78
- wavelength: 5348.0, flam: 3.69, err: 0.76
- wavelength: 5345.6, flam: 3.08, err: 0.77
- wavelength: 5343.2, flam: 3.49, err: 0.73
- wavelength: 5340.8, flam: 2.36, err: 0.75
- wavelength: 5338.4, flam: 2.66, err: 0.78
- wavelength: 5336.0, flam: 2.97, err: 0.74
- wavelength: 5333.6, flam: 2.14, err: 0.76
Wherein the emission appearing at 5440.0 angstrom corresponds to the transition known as H-gamma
